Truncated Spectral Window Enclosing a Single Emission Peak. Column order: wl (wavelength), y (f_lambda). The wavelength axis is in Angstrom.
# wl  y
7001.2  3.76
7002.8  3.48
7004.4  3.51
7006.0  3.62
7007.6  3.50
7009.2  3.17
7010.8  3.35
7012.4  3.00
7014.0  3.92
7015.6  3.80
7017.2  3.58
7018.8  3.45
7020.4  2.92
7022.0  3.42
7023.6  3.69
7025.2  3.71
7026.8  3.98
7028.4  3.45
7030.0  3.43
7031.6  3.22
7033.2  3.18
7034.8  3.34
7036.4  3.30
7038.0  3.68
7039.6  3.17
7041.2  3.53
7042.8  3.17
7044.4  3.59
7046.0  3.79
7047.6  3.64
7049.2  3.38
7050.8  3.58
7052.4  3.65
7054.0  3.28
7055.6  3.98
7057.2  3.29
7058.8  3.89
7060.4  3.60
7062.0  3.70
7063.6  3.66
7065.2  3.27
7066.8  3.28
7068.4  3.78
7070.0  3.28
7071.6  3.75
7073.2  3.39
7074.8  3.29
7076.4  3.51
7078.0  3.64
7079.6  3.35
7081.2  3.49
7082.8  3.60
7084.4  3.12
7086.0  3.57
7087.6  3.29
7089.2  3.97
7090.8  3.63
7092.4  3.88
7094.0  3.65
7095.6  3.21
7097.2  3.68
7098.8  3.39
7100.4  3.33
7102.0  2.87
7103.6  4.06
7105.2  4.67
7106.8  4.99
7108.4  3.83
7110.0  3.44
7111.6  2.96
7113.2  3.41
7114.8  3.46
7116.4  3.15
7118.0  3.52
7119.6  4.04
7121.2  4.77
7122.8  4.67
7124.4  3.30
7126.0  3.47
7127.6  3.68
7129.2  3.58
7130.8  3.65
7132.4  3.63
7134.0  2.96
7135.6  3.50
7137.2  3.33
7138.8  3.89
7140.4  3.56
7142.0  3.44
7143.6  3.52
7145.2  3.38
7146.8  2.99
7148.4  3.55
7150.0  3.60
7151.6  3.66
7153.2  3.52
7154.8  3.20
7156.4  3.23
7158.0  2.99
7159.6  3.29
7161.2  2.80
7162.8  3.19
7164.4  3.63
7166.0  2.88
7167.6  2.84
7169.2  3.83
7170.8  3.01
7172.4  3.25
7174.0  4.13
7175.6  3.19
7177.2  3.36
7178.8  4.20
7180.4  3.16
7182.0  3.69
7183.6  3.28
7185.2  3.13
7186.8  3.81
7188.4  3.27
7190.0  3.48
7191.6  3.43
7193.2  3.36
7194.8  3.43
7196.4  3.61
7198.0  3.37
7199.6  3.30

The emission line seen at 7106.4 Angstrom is [S II]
